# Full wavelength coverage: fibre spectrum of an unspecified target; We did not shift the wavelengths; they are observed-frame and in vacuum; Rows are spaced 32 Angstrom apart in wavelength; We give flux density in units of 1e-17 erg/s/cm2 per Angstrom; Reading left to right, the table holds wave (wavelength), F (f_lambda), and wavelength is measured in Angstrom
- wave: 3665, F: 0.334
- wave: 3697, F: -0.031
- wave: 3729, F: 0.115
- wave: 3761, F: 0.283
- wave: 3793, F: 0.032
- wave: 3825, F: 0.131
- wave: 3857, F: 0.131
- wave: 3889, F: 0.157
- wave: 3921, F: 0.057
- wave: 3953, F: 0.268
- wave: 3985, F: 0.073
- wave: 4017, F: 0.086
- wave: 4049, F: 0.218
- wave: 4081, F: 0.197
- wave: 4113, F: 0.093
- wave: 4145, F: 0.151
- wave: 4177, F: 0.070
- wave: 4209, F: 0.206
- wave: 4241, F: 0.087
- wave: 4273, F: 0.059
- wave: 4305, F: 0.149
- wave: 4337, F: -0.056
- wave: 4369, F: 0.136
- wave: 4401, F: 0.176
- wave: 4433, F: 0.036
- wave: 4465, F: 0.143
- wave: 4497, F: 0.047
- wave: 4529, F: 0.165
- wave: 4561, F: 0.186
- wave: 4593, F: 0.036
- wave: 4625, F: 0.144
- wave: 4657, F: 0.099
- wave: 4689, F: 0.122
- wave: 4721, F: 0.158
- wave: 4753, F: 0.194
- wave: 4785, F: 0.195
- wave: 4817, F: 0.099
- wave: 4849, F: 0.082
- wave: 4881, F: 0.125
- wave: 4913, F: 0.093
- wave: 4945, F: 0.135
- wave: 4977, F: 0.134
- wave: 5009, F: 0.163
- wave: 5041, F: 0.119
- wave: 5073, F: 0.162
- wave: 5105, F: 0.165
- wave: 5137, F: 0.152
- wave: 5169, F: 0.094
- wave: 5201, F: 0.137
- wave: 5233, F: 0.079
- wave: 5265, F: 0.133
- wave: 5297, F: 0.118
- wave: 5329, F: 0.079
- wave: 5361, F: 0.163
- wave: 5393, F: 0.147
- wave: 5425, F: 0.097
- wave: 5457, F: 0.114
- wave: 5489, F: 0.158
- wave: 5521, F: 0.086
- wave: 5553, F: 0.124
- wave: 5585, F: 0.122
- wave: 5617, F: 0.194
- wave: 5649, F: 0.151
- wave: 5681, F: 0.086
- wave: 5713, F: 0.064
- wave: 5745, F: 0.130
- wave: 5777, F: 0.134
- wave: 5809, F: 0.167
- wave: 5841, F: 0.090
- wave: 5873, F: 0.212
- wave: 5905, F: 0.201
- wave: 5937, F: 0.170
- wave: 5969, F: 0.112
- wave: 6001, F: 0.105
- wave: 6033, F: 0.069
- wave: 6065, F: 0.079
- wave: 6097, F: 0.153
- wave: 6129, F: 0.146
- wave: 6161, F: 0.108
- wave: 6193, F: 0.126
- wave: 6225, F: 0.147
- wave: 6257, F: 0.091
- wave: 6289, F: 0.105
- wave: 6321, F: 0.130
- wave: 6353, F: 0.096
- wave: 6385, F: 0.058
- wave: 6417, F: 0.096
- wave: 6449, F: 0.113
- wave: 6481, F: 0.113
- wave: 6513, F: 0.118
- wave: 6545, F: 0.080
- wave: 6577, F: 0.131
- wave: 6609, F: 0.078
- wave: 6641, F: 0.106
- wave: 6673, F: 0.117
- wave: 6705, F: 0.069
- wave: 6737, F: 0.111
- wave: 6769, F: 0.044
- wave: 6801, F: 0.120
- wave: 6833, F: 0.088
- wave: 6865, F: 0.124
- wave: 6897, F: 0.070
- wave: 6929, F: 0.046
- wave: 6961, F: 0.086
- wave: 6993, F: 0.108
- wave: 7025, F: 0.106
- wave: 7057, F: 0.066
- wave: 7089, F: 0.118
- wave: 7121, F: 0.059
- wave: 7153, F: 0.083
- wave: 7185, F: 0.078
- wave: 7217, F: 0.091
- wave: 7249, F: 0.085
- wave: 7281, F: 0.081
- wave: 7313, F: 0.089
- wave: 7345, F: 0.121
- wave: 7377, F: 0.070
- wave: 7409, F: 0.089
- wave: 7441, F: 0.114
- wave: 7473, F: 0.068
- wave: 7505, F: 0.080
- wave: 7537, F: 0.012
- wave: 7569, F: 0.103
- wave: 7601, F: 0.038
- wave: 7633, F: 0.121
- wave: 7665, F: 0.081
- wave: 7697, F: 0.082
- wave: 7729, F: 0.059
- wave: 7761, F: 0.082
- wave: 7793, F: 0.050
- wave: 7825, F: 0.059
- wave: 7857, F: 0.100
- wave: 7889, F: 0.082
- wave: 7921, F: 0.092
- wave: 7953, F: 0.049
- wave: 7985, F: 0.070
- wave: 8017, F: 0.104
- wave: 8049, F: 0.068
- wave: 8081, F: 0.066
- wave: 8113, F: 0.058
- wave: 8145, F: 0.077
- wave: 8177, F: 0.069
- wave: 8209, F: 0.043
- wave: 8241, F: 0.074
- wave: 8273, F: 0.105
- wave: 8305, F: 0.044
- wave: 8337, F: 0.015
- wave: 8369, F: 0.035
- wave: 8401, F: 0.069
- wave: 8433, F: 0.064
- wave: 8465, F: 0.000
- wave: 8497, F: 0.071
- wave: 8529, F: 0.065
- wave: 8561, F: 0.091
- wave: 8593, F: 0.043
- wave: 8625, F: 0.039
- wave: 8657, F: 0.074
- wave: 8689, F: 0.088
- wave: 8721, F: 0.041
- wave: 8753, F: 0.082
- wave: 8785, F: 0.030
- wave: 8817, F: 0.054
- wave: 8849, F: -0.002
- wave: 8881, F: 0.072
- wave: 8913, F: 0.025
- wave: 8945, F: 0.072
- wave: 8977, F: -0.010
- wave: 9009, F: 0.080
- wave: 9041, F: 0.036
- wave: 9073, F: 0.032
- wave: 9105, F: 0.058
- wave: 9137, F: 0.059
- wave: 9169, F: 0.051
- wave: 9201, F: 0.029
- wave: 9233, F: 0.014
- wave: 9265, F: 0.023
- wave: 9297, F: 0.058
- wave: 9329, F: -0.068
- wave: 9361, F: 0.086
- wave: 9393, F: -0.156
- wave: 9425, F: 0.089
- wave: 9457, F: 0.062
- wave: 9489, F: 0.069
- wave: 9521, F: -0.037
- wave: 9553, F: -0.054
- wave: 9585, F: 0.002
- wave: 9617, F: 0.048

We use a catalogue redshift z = 1.295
